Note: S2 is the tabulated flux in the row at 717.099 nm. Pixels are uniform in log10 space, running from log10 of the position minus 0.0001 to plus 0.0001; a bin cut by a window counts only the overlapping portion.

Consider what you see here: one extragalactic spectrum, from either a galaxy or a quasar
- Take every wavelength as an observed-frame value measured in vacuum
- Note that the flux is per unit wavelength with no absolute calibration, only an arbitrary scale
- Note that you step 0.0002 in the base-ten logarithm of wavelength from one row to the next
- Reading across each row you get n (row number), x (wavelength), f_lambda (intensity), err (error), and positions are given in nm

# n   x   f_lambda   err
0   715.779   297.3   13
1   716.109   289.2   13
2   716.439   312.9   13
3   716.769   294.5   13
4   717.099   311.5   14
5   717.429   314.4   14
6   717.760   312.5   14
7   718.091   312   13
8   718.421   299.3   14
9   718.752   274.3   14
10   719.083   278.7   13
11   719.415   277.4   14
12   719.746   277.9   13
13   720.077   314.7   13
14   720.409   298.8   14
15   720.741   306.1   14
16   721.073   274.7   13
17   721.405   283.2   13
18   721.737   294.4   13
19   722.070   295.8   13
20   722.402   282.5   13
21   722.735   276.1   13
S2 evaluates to 311.5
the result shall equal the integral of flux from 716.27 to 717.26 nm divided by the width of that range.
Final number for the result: 306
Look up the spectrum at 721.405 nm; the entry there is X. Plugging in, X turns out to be 283.2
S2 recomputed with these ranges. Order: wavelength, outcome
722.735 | 276.1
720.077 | 314.7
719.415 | 277.4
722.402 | 282.5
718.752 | 274.3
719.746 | 277.9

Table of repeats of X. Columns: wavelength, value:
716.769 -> 294.5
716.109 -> 289.2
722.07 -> 295.8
